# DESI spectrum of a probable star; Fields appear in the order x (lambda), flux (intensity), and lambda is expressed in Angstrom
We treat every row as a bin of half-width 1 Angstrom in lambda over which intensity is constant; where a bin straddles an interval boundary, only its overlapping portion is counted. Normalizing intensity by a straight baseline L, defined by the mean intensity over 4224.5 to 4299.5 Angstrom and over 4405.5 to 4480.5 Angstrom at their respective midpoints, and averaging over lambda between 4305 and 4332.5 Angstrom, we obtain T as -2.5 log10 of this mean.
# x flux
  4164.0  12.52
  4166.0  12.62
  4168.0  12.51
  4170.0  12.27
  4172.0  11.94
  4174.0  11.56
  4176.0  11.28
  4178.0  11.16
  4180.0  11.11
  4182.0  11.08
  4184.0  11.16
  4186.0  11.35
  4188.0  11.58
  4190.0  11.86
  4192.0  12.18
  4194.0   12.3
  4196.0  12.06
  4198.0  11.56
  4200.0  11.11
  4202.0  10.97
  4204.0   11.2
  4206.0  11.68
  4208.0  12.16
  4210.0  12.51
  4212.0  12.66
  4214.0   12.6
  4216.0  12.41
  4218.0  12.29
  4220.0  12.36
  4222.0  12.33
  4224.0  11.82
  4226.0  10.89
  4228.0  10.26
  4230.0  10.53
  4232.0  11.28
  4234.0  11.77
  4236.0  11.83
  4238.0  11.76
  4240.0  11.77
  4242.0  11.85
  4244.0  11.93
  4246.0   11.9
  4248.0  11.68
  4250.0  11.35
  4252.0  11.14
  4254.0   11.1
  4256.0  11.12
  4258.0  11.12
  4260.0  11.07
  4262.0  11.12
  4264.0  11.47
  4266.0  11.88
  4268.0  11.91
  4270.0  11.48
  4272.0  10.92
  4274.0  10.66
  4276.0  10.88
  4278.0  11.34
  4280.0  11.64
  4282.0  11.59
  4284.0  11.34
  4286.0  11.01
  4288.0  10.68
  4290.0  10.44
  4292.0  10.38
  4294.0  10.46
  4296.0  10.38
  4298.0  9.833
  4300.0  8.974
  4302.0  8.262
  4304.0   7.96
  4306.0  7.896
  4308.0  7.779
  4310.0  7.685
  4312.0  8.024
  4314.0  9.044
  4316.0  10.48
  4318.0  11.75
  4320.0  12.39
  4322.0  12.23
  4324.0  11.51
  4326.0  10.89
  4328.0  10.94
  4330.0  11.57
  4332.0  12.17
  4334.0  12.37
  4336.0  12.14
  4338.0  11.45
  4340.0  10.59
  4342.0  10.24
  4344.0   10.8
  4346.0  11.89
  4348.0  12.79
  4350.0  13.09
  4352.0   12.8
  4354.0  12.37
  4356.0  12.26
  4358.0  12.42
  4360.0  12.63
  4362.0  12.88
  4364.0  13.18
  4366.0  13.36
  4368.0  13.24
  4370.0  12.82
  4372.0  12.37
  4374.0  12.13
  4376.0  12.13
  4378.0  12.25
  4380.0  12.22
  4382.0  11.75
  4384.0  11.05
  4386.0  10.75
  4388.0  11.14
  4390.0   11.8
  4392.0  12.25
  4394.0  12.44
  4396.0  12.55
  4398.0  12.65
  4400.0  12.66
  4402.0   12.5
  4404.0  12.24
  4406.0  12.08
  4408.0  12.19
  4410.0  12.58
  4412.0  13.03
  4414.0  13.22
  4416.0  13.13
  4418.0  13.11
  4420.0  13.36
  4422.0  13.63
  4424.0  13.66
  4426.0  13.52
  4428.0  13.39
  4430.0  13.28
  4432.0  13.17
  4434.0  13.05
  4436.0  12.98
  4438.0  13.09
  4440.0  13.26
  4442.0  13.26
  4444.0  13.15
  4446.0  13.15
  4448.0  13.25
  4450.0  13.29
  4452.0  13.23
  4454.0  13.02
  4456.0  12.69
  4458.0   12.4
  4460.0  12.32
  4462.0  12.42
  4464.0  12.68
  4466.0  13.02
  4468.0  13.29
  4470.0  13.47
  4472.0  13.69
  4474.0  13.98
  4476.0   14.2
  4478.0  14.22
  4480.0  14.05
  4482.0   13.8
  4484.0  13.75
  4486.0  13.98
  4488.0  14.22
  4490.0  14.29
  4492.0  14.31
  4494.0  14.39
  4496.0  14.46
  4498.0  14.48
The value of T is 0.15 mag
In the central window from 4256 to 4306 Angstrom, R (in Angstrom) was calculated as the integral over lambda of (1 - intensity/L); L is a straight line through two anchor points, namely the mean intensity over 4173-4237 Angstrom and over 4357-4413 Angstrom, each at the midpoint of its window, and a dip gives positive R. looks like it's 5.4 Angstrom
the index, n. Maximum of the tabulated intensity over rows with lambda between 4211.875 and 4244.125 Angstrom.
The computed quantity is 12.66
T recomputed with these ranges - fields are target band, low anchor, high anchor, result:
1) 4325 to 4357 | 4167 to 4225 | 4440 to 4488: 0.08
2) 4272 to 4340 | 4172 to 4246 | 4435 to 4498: 0.18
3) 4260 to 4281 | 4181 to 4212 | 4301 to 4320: -0.14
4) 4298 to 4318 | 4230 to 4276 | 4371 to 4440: 0.34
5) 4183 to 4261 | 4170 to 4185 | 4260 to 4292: -0.03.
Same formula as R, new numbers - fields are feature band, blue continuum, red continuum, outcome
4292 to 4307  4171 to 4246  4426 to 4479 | 3.7 Angstrom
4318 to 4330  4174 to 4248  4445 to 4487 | 0.8 Angstrom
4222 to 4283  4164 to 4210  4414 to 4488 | 3.6 Angstrom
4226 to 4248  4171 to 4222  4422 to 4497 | 1.0 Angstrom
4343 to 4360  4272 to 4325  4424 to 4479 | -1.6 Angstrom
